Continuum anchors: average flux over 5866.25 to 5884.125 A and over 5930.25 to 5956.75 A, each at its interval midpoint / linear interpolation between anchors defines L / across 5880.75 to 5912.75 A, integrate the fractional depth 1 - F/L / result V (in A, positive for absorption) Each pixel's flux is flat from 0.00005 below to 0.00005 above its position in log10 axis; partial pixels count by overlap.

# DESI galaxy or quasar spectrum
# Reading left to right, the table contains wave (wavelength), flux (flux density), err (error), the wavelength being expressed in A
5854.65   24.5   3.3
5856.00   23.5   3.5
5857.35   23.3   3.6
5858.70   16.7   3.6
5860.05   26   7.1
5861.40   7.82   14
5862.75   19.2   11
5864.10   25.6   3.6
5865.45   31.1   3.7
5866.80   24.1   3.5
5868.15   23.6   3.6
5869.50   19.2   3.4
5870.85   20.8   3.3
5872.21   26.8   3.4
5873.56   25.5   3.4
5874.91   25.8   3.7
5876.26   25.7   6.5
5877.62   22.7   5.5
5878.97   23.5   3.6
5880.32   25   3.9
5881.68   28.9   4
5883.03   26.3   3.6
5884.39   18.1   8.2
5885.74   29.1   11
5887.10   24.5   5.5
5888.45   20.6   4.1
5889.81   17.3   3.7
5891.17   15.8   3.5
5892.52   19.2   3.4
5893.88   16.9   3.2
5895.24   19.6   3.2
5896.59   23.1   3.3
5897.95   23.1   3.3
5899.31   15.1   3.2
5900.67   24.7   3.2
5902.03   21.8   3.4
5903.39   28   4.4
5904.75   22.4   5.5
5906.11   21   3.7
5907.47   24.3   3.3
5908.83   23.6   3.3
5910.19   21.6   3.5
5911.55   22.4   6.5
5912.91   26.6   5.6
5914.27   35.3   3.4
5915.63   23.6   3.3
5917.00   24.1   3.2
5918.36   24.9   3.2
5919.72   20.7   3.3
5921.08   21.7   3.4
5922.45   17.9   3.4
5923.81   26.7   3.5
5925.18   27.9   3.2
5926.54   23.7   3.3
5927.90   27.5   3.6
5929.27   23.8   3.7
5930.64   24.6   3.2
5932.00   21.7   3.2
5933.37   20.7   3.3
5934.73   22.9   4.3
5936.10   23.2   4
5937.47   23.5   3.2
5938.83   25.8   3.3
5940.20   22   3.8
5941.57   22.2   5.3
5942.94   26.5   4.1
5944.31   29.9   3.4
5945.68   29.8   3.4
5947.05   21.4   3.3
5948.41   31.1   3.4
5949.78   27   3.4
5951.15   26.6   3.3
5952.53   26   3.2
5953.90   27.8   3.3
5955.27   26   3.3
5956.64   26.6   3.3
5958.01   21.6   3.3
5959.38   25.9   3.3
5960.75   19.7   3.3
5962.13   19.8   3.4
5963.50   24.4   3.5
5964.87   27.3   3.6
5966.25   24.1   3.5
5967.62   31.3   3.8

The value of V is 3.2 A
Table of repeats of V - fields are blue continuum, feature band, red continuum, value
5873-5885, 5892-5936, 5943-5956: 4.7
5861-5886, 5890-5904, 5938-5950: 2.3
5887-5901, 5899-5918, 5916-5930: -2.0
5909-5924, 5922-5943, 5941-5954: 1.4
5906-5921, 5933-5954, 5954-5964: -1.3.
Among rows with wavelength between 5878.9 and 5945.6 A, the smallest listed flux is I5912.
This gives 15.1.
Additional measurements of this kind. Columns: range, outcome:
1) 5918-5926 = 17.9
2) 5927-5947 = 20.7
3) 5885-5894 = 15.8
